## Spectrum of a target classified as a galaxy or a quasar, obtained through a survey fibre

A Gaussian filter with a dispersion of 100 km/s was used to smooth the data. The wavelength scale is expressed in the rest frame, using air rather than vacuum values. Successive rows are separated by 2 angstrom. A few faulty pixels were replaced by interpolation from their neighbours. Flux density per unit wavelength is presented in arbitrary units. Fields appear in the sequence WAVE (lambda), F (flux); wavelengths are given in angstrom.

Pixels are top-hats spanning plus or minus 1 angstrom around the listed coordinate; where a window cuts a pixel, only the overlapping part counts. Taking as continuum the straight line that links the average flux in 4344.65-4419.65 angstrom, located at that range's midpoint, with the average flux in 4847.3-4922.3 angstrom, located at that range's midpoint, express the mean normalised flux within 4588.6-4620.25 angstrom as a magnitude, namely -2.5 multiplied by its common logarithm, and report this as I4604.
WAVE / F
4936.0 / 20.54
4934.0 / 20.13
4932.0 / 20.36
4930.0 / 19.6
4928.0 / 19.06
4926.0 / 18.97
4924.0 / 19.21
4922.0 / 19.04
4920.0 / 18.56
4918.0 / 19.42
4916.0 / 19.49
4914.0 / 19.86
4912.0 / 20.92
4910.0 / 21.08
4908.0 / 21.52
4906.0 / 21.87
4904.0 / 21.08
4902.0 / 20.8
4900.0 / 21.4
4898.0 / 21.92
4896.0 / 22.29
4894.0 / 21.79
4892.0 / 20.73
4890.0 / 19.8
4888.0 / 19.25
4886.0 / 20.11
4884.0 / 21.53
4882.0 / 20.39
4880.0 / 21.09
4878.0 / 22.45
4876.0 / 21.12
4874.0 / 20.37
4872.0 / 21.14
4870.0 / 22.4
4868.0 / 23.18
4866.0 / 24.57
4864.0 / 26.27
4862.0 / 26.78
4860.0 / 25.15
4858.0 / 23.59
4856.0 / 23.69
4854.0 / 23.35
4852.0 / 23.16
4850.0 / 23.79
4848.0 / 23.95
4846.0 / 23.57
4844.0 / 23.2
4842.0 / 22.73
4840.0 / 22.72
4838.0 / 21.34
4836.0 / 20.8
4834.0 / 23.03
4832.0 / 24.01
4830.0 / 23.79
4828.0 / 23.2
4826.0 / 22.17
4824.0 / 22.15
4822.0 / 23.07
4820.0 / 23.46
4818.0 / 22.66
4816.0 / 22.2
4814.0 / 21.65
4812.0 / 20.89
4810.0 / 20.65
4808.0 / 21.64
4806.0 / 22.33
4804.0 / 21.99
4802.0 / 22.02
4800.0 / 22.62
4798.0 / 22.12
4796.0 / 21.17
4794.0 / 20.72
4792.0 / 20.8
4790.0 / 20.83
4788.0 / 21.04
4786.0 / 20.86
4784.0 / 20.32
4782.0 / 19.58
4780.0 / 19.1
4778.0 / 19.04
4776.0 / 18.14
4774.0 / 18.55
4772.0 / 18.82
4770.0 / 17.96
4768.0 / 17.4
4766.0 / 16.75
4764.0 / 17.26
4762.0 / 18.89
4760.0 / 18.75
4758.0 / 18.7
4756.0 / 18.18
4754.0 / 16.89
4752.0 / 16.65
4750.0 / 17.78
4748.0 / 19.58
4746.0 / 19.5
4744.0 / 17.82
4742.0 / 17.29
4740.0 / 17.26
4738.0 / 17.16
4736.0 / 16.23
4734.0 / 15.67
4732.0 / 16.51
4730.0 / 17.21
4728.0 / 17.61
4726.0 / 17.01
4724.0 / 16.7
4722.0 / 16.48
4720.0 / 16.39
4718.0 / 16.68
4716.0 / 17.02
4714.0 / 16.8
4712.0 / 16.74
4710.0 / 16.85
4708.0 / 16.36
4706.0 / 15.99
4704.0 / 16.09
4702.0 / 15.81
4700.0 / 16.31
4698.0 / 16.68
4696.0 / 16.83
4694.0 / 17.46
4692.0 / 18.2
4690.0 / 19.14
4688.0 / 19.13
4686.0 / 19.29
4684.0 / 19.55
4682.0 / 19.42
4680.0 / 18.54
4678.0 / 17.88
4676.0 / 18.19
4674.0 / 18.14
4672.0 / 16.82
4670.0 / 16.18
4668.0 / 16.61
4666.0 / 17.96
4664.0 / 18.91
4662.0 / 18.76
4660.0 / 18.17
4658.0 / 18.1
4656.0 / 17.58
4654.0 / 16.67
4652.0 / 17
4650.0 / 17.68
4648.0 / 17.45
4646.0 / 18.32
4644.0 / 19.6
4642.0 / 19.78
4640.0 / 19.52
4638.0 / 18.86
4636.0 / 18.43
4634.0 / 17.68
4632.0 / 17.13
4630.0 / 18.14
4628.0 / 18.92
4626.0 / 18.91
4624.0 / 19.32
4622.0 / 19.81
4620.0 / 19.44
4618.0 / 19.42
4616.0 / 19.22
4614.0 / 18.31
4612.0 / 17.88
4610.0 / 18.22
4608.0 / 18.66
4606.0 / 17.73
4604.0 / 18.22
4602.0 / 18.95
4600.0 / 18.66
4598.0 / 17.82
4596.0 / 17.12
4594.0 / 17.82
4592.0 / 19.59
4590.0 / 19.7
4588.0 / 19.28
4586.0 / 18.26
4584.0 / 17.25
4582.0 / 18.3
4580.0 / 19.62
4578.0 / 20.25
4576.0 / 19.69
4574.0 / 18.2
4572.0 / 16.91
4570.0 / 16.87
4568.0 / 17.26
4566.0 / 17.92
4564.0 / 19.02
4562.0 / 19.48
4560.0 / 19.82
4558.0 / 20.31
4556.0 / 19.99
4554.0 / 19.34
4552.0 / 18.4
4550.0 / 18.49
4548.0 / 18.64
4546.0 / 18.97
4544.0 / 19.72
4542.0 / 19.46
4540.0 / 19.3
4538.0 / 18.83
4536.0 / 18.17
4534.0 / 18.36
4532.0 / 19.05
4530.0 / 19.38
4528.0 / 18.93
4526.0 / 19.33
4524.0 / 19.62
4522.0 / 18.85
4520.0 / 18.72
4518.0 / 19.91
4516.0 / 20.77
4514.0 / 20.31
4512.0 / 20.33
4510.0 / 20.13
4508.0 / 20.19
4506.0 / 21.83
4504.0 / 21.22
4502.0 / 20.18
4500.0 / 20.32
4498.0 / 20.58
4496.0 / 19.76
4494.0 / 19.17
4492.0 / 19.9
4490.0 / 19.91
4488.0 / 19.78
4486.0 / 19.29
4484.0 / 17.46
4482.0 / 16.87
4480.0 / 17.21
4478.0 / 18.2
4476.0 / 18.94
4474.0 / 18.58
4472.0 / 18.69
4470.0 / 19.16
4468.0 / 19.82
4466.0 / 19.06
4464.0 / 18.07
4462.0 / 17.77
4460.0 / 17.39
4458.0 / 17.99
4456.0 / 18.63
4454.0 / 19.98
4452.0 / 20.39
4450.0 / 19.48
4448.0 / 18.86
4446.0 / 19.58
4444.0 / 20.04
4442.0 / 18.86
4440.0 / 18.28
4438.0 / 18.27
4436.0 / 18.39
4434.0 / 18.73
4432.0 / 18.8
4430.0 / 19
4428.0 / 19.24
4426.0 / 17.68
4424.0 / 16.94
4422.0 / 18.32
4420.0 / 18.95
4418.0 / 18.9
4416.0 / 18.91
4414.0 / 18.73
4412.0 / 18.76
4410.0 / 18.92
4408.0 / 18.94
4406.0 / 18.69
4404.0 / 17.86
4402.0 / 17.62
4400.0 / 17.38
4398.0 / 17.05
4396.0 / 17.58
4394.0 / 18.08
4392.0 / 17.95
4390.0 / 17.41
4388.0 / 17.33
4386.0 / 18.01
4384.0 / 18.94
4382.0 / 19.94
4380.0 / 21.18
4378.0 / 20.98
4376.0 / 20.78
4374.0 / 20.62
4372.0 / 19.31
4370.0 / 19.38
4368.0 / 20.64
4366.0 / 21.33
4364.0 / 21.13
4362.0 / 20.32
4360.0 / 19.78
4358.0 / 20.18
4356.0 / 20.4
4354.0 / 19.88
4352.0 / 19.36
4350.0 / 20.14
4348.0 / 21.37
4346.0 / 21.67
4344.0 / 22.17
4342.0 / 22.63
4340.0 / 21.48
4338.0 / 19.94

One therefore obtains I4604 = 0.11 mag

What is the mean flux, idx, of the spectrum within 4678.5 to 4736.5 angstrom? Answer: 17.2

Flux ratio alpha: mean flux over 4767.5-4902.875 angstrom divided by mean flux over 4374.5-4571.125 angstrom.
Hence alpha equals 1.15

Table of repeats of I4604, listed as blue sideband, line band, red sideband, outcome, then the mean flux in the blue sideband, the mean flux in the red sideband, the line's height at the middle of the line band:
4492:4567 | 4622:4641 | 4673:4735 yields -0.02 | 19.5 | 17.3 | 18.2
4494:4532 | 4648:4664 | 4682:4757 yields 0.02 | 20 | 17.3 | 18.1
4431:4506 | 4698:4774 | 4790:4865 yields 0.26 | 19.1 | 22.7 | 21.8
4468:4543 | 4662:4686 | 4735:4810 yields 0.07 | 19.4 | 19.3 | 19.3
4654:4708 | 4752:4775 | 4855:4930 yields 0.07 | 17.7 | 21.4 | 19.1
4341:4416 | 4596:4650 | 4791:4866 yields 0.15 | 19.5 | 22.8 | 21.3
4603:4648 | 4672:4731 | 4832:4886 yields 0.15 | 18.7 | 22.9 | 20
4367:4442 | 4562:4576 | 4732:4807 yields 0.05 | 18.7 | 19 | 18.9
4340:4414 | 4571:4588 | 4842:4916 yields 0.11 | 19.6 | 22.2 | 20.6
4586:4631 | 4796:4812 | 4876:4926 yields -0.09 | 18.7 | 20.6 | 20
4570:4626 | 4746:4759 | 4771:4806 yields 0.12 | 18.6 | 20.5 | 20.2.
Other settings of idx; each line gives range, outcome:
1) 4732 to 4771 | 17.6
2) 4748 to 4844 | 20.6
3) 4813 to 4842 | 22.6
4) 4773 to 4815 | 20.8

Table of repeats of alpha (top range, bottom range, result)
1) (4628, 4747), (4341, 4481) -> 0.92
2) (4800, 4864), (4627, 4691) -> 1.26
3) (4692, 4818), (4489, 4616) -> 0.97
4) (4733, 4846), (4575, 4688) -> 1.10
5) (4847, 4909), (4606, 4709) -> 1.23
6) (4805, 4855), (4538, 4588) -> 1.20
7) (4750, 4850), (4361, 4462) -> 1.10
